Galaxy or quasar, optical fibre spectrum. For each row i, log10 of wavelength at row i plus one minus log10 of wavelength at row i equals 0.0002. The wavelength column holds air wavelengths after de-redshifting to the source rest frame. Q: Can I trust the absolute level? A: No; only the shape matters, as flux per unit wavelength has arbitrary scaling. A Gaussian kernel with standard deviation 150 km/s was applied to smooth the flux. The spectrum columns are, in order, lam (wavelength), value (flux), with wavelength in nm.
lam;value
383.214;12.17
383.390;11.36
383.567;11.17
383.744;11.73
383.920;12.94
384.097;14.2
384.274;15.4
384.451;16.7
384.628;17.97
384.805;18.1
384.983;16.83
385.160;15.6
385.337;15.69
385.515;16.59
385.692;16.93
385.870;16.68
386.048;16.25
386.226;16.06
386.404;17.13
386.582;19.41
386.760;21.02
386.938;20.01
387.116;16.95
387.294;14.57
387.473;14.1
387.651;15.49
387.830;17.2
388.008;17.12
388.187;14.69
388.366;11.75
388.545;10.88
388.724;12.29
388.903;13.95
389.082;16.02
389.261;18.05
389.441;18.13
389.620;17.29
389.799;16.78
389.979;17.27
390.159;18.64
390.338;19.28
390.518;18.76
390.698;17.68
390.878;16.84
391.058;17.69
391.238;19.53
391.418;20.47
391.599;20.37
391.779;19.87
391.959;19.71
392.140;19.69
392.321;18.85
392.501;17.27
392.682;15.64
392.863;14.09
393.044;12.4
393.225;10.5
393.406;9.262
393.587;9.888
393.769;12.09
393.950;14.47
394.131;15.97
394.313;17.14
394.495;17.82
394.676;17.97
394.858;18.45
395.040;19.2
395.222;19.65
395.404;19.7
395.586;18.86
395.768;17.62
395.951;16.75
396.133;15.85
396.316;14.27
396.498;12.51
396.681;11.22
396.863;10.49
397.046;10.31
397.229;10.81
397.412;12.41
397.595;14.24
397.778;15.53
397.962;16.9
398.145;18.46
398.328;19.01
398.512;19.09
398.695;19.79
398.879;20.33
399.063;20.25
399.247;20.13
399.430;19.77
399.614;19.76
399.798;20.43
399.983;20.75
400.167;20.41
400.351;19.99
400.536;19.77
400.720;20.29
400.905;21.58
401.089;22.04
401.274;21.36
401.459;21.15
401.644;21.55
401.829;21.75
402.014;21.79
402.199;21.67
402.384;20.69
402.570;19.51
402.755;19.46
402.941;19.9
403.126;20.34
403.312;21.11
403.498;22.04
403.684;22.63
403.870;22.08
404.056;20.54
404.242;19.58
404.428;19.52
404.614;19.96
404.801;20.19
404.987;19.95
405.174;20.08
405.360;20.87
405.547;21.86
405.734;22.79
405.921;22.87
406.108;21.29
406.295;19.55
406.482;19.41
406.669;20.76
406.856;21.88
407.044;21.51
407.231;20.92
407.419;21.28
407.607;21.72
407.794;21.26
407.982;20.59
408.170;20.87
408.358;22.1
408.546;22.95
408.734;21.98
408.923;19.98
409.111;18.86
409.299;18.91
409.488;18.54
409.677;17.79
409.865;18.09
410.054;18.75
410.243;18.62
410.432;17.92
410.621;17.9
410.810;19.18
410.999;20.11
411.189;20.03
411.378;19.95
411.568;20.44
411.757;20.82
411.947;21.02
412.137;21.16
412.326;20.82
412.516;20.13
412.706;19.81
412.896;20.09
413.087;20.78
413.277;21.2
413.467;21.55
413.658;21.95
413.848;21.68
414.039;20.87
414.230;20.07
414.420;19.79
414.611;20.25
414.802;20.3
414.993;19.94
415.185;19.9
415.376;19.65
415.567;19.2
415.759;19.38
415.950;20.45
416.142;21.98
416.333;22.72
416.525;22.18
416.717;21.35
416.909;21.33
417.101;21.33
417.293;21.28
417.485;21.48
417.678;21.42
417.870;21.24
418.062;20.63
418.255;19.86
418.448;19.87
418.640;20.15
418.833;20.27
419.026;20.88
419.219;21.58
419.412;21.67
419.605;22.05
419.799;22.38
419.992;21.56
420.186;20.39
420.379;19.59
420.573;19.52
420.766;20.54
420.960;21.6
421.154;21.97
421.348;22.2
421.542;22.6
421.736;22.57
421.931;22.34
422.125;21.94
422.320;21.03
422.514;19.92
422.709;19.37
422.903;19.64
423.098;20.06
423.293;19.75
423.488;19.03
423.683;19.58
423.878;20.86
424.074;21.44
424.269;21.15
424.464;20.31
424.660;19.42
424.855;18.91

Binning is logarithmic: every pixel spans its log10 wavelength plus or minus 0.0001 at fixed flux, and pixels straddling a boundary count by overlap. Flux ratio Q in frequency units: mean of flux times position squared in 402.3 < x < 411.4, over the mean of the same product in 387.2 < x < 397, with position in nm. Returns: 1.4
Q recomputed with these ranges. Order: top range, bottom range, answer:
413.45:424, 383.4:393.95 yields 1.50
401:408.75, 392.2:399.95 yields 1.36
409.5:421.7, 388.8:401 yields 1.33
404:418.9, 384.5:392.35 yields 1.34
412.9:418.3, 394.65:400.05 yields 1.34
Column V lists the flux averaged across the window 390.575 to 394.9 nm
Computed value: 16.4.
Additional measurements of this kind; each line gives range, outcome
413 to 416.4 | 20.6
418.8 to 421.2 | 21.1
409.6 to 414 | 20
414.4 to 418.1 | 20.8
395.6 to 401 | 17.2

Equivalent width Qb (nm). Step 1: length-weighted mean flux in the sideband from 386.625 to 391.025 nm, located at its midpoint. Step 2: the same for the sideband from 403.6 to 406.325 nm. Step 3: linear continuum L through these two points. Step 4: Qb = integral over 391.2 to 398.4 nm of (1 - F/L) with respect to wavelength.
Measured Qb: 0.895 nm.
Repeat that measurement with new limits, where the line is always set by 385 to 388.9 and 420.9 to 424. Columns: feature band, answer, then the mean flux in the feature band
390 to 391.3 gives -0.14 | 18.3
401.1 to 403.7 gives -0.42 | 21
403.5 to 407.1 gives -0.47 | 20.9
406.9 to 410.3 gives -0.24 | 20.3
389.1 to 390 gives -0.06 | 17.4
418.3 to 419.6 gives -0.02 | 20.8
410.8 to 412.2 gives -0.07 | 20.4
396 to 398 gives 0.49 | 13.1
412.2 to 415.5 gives -0.14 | 20.5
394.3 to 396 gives -0.13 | 18.4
